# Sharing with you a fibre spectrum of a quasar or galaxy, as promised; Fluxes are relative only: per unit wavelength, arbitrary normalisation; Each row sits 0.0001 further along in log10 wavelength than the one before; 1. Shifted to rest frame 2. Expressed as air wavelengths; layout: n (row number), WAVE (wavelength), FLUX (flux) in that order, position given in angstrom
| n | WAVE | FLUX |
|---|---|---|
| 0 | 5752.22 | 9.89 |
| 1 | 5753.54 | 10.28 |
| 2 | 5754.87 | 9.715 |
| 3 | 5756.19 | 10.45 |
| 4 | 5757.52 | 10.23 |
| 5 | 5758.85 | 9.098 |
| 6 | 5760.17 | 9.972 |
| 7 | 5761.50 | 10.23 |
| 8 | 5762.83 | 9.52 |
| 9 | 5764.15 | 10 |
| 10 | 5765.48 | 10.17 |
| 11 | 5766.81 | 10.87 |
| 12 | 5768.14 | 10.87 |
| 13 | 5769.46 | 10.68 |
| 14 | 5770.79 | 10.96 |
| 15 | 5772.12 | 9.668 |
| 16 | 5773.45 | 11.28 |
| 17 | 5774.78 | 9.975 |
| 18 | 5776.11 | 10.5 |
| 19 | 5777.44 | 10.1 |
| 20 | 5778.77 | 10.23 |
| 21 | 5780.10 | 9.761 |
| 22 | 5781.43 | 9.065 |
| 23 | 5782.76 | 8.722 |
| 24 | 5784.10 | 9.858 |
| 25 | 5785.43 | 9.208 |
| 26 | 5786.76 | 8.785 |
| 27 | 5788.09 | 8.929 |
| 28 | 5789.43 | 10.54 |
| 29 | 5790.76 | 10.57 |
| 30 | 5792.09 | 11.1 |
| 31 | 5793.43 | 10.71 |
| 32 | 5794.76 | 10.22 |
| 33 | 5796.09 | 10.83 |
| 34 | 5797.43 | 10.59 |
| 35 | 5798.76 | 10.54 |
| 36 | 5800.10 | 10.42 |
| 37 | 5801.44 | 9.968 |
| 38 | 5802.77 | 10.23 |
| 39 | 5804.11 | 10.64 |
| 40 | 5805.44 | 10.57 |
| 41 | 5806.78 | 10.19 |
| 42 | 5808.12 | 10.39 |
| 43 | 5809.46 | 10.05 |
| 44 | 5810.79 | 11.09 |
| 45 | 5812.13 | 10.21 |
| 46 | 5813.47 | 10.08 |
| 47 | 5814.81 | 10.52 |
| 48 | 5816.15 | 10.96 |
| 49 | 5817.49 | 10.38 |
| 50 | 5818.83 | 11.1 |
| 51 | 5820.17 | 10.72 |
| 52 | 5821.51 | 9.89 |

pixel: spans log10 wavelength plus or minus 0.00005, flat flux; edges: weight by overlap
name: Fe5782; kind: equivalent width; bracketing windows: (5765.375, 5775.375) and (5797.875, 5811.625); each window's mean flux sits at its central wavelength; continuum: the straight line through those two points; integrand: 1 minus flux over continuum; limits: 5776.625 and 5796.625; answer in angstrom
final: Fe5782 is 1.1 angstrom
